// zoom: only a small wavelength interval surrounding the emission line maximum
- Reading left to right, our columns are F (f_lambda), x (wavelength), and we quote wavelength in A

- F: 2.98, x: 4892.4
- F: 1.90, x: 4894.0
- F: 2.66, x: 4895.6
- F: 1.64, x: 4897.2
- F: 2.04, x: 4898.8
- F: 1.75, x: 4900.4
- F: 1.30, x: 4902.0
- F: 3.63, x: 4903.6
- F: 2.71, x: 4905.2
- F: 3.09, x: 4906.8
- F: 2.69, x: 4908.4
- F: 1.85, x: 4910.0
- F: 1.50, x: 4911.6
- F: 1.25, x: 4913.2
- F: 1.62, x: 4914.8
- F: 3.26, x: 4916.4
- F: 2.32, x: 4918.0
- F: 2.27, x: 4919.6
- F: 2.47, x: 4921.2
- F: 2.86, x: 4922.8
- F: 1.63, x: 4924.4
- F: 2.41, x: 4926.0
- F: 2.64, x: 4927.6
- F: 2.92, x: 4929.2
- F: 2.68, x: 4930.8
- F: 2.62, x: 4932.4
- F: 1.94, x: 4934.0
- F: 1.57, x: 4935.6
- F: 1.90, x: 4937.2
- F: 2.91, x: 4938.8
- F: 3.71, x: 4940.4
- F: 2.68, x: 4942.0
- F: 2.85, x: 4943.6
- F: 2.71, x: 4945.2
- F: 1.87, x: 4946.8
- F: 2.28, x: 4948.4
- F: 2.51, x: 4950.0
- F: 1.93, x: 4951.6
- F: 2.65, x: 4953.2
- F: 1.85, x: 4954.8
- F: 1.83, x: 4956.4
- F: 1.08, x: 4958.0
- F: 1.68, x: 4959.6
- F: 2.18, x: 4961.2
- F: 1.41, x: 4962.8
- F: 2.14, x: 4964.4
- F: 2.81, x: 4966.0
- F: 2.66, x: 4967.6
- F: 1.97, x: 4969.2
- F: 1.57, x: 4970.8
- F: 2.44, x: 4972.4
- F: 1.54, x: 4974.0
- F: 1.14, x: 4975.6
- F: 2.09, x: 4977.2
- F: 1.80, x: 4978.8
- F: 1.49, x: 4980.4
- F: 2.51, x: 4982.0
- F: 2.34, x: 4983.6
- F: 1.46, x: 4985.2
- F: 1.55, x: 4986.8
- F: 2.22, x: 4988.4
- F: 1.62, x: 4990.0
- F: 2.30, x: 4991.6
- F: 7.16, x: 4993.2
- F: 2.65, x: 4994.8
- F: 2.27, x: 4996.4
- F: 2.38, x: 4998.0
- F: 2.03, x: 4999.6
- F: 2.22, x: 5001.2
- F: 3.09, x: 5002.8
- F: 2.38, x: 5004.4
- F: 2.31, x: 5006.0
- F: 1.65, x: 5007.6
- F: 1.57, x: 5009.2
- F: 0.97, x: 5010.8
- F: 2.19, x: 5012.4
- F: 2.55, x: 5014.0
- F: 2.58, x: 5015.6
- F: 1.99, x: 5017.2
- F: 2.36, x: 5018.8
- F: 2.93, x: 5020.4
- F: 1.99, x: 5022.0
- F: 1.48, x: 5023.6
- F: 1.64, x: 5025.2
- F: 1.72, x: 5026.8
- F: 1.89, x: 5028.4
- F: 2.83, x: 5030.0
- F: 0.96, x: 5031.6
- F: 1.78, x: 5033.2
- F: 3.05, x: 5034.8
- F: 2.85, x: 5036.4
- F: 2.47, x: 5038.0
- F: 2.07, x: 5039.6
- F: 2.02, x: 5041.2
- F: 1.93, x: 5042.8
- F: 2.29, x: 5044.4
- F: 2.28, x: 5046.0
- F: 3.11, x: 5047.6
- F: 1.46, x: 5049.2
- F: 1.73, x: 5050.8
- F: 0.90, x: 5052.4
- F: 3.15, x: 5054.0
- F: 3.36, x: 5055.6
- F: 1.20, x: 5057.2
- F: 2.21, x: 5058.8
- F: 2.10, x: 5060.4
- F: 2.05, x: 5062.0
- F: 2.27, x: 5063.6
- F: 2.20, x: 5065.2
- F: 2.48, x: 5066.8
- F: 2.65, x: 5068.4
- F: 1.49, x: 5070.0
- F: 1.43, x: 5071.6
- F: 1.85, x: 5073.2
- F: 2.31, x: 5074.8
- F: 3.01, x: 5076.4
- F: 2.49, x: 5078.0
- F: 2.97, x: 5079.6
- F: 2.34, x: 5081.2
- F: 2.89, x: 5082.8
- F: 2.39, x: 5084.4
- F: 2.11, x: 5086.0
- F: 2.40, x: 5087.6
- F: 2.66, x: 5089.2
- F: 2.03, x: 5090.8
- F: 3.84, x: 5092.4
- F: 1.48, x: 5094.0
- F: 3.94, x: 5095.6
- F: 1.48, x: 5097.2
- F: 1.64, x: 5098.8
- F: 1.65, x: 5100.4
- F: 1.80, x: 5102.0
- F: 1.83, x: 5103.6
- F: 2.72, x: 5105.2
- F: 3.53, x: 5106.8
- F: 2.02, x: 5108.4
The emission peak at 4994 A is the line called H-gamma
